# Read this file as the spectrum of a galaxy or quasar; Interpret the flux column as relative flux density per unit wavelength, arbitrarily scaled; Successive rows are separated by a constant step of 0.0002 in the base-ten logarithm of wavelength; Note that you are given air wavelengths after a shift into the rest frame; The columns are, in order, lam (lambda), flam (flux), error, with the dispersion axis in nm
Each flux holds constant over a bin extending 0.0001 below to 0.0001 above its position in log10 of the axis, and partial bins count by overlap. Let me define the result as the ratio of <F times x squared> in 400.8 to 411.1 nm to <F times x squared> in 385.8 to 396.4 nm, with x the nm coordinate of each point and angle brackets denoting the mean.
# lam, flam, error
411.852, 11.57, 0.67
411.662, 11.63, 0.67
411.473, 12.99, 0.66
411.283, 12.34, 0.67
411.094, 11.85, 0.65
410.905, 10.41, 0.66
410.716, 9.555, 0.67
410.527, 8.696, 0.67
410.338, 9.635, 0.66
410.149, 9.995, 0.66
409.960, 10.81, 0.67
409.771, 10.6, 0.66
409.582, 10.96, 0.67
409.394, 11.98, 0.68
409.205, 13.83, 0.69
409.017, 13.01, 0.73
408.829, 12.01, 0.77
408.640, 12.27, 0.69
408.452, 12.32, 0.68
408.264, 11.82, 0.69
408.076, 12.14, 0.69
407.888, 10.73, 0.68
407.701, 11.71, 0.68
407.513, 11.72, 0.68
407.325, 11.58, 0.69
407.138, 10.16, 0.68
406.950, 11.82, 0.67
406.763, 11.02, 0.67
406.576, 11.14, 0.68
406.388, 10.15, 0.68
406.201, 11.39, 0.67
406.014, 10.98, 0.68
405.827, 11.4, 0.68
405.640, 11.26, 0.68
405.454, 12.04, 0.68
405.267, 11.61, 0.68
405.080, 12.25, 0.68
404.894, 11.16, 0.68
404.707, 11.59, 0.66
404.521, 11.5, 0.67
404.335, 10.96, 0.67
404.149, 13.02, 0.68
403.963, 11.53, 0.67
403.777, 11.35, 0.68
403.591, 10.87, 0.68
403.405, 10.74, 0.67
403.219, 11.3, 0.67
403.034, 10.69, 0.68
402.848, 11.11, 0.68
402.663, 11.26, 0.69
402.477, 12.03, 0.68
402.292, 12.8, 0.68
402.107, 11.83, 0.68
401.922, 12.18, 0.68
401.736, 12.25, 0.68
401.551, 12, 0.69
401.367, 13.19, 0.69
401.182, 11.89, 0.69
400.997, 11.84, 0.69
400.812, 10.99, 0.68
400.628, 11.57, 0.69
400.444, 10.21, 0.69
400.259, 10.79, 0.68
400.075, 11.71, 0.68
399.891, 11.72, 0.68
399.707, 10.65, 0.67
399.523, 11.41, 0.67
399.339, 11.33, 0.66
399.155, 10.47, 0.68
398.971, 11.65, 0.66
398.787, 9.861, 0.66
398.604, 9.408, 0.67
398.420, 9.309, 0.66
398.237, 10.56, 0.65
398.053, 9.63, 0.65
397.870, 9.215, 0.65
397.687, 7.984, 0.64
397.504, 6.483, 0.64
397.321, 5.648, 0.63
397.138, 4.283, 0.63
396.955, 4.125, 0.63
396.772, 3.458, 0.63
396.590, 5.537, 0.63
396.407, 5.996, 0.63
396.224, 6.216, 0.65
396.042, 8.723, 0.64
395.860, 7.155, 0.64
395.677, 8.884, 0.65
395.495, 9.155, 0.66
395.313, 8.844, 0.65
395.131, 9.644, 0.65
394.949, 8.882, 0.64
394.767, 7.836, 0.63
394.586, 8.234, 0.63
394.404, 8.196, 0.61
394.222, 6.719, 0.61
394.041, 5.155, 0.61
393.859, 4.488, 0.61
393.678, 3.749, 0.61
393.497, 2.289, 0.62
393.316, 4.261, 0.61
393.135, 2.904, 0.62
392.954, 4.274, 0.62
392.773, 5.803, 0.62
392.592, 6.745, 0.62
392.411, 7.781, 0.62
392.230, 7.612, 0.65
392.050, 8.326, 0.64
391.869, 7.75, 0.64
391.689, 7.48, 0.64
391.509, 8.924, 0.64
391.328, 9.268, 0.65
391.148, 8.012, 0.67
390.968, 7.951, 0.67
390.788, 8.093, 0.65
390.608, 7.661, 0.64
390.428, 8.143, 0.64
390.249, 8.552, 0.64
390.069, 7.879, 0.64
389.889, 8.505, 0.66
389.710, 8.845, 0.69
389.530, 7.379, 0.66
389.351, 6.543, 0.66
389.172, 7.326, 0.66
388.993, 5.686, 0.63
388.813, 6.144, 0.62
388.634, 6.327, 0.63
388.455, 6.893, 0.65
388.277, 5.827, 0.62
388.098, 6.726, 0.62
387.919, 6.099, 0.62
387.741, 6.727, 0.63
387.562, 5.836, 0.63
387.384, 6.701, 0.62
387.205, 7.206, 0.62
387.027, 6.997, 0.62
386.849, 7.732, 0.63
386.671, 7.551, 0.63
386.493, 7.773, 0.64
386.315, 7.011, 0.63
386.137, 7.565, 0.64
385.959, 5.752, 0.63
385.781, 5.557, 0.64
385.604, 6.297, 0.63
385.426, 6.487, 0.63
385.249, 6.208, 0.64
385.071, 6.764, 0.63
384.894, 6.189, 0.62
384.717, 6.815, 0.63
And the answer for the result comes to 1.7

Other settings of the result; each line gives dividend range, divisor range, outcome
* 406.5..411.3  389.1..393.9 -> 1.78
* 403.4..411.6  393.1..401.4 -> 1.44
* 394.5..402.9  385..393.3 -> 1.44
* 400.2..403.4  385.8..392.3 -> 1.69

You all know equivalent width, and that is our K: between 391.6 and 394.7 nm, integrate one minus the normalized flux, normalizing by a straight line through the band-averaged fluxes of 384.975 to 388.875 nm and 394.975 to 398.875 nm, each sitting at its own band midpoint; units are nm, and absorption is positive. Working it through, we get 0.54 nm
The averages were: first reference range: 6.65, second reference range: 7.64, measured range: 6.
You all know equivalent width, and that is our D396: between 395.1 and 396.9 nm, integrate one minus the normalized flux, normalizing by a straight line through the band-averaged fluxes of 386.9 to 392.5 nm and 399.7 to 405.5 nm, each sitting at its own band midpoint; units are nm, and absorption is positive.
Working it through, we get 0.42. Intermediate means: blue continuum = 7.4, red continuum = 11.6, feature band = 7.22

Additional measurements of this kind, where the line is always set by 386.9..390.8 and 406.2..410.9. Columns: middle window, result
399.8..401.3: -0.29 nm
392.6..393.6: 0.48 nm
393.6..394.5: 0.27 nm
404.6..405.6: -0.11 nm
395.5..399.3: 0.47 nm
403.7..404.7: -0.13 nm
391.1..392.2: -0.09 nm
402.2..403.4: -0.18 nm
